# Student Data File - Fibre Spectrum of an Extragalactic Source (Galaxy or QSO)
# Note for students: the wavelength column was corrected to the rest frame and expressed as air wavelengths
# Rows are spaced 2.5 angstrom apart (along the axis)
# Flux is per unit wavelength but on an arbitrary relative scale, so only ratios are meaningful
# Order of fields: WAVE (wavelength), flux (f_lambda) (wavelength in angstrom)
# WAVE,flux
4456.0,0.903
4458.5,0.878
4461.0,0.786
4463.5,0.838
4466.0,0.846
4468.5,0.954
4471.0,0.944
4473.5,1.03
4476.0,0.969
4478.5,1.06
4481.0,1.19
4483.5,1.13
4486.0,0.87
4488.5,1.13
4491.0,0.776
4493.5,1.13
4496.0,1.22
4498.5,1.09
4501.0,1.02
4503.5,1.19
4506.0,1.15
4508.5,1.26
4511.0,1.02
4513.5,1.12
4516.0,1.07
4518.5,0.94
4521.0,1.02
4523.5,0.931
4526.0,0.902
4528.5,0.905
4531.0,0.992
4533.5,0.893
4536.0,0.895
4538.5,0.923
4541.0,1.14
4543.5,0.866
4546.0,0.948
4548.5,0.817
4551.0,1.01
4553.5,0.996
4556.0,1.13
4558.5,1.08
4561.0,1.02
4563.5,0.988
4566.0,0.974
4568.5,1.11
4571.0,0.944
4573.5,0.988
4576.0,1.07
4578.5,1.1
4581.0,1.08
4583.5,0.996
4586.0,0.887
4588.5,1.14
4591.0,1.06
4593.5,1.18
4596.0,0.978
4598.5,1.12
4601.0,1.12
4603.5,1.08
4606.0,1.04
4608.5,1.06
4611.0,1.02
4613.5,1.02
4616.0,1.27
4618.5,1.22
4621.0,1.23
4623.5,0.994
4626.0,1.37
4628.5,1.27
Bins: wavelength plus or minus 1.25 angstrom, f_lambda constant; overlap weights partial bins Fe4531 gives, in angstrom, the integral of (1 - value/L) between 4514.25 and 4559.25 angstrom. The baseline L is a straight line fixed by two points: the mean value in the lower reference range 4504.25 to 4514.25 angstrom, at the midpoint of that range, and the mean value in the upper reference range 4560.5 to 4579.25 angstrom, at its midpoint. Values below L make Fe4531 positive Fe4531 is 4.80 angstrom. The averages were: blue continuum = 1.14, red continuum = 1.02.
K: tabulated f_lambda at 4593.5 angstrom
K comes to 1.18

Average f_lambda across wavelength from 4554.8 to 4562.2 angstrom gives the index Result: 1.08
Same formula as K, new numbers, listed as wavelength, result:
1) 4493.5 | 1.13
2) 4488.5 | 1.13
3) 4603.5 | 1.08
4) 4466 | 0.846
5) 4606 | 1.04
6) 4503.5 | 1.19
